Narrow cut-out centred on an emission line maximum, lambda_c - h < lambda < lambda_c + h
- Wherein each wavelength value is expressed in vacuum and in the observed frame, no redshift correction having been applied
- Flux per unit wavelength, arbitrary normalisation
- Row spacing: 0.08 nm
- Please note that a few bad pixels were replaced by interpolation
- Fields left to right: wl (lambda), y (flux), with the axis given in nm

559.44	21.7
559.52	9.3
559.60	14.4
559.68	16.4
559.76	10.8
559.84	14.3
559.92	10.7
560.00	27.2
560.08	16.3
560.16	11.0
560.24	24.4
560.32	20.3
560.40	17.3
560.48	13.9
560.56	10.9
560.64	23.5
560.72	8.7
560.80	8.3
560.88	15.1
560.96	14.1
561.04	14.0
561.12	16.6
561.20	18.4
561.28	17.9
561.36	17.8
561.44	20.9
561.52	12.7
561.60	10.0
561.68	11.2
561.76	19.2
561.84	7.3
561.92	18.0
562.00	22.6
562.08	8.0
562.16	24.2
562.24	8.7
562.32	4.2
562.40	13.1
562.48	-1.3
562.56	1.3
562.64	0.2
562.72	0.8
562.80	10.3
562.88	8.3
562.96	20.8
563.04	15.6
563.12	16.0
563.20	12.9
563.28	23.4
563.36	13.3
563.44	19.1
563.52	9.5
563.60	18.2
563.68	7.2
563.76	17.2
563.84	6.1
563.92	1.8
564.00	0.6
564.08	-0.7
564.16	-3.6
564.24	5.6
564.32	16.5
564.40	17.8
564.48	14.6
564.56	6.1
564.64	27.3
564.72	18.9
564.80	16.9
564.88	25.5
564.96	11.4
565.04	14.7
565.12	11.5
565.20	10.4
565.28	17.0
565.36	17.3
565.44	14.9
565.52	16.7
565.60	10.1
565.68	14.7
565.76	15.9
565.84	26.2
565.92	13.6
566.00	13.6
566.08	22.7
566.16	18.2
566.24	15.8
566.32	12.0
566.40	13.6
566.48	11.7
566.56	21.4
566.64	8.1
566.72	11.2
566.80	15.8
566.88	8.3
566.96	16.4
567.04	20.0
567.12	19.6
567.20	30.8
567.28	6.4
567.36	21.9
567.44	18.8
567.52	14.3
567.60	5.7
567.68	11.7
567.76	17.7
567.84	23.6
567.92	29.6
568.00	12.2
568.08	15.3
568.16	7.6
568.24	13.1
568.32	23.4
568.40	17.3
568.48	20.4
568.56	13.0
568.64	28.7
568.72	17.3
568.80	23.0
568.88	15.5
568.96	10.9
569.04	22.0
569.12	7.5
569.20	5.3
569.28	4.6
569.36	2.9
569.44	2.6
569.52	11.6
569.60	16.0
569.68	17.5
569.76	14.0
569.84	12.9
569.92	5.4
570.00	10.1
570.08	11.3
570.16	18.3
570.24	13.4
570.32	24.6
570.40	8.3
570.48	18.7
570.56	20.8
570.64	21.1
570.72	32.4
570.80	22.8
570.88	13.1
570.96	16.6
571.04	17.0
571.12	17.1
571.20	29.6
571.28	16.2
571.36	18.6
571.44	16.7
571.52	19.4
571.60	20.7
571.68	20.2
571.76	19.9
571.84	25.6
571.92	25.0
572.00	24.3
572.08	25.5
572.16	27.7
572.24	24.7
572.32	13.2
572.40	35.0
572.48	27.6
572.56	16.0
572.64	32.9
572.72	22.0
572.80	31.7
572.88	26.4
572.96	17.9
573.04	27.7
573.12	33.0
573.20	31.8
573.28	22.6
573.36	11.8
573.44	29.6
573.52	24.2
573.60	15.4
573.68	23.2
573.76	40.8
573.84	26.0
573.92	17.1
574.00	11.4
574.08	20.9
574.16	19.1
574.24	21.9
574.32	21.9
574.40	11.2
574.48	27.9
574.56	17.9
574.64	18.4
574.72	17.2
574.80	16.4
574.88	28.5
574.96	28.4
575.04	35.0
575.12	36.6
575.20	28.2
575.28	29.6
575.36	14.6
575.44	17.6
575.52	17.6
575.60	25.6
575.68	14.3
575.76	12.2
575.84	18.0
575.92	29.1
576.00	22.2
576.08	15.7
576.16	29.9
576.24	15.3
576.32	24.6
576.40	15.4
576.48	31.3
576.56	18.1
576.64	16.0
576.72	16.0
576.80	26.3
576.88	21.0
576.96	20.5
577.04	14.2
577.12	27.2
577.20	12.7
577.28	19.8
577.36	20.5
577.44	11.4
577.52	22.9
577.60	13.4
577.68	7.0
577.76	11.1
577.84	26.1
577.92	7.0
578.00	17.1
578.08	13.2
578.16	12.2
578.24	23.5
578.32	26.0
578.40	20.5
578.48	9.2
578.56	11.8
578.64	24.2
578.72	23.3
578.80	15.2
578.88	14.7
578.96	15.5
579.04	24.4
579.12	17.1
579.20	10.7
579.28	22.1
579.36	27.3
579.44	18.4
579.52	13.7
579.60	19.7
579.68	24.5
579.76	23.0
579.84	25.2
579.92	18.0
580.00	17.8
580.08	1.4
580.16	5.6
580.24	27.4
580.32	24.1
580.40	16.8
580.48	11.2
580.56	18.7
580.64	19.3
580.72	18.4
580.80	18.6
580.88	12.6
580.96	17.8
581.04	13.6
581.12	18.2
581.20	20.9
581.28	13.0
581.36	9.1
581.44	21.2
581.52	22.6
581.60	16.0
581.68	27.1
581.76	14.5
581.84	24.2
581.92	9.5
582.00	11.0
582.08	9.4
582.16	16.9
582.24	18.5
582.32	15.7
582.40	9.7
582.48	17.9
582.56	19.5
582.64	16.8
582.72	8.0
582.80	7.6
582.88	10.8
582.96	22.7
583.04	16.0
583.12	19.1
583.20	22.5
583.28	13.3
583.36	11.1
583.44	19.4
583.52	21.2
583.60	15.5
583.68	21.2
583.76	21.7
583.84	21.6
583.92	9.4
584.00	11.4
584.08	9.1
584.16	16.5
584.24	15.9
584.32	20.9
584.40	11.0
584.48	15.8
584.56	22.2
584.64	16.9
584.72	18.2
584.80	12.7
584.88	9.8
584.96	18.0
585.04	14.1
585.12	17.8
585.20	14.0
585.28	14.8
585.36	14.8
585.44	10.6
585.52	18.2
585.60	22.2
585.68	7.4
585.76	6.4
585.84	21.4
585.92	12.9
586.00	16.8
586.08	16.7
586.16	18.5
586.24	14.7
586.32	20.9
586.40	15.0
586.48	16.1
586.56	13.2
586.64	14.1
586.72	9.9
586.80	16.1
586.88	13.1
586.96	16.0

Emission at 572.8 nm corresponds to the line Mg II 2798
